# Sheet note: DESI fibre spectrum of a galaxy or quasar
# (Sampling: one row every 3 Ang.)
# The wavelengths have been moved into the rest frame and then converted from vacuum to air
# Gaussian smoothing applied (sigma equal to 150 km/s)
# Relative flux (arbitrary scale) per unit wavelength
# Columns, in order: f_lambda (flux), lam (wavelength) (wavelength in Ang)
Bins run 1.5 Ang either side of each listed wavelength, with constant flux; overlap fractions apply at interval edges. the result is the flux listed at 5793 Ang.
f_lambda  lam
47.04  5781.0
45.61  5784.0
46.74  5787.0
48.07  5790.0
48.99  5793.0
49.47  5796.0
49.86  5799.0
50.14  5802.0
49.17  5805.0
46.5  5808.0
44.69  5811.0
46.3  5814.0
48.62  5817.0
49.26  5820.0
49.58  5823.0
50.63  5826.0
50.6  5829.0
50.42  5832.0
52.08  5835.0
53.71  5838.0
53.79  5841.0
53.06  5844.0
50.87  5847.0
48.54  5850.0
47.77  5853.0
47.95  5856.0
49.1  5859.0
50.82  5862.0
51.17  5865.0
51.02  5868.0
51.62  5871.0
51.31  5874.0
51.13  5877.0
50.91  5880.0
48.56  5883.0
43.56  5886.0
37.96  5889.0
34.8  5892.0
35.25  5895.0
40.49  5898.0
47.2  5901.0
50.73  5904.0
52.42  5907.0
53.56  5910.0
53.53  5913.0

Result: 48.99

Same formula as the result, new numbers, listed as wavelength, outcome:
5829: 50.6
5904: 50.73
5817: 48.62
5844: 53.06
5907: 52.42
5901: 47.2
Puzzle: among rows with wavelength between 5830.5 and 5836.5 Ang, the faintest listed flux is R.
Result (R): 50.42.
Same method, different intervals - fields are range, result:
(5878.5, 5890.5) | 37.96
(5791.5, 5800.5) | 48.99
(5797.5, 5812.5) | 44.69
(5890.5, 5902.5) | 34.8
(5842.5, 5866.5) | 47.77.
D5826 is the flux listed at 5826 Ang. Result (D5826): 50.63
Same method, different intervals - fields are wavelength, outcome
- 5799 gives 49.86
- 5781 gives 47.04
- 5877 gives 51.13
